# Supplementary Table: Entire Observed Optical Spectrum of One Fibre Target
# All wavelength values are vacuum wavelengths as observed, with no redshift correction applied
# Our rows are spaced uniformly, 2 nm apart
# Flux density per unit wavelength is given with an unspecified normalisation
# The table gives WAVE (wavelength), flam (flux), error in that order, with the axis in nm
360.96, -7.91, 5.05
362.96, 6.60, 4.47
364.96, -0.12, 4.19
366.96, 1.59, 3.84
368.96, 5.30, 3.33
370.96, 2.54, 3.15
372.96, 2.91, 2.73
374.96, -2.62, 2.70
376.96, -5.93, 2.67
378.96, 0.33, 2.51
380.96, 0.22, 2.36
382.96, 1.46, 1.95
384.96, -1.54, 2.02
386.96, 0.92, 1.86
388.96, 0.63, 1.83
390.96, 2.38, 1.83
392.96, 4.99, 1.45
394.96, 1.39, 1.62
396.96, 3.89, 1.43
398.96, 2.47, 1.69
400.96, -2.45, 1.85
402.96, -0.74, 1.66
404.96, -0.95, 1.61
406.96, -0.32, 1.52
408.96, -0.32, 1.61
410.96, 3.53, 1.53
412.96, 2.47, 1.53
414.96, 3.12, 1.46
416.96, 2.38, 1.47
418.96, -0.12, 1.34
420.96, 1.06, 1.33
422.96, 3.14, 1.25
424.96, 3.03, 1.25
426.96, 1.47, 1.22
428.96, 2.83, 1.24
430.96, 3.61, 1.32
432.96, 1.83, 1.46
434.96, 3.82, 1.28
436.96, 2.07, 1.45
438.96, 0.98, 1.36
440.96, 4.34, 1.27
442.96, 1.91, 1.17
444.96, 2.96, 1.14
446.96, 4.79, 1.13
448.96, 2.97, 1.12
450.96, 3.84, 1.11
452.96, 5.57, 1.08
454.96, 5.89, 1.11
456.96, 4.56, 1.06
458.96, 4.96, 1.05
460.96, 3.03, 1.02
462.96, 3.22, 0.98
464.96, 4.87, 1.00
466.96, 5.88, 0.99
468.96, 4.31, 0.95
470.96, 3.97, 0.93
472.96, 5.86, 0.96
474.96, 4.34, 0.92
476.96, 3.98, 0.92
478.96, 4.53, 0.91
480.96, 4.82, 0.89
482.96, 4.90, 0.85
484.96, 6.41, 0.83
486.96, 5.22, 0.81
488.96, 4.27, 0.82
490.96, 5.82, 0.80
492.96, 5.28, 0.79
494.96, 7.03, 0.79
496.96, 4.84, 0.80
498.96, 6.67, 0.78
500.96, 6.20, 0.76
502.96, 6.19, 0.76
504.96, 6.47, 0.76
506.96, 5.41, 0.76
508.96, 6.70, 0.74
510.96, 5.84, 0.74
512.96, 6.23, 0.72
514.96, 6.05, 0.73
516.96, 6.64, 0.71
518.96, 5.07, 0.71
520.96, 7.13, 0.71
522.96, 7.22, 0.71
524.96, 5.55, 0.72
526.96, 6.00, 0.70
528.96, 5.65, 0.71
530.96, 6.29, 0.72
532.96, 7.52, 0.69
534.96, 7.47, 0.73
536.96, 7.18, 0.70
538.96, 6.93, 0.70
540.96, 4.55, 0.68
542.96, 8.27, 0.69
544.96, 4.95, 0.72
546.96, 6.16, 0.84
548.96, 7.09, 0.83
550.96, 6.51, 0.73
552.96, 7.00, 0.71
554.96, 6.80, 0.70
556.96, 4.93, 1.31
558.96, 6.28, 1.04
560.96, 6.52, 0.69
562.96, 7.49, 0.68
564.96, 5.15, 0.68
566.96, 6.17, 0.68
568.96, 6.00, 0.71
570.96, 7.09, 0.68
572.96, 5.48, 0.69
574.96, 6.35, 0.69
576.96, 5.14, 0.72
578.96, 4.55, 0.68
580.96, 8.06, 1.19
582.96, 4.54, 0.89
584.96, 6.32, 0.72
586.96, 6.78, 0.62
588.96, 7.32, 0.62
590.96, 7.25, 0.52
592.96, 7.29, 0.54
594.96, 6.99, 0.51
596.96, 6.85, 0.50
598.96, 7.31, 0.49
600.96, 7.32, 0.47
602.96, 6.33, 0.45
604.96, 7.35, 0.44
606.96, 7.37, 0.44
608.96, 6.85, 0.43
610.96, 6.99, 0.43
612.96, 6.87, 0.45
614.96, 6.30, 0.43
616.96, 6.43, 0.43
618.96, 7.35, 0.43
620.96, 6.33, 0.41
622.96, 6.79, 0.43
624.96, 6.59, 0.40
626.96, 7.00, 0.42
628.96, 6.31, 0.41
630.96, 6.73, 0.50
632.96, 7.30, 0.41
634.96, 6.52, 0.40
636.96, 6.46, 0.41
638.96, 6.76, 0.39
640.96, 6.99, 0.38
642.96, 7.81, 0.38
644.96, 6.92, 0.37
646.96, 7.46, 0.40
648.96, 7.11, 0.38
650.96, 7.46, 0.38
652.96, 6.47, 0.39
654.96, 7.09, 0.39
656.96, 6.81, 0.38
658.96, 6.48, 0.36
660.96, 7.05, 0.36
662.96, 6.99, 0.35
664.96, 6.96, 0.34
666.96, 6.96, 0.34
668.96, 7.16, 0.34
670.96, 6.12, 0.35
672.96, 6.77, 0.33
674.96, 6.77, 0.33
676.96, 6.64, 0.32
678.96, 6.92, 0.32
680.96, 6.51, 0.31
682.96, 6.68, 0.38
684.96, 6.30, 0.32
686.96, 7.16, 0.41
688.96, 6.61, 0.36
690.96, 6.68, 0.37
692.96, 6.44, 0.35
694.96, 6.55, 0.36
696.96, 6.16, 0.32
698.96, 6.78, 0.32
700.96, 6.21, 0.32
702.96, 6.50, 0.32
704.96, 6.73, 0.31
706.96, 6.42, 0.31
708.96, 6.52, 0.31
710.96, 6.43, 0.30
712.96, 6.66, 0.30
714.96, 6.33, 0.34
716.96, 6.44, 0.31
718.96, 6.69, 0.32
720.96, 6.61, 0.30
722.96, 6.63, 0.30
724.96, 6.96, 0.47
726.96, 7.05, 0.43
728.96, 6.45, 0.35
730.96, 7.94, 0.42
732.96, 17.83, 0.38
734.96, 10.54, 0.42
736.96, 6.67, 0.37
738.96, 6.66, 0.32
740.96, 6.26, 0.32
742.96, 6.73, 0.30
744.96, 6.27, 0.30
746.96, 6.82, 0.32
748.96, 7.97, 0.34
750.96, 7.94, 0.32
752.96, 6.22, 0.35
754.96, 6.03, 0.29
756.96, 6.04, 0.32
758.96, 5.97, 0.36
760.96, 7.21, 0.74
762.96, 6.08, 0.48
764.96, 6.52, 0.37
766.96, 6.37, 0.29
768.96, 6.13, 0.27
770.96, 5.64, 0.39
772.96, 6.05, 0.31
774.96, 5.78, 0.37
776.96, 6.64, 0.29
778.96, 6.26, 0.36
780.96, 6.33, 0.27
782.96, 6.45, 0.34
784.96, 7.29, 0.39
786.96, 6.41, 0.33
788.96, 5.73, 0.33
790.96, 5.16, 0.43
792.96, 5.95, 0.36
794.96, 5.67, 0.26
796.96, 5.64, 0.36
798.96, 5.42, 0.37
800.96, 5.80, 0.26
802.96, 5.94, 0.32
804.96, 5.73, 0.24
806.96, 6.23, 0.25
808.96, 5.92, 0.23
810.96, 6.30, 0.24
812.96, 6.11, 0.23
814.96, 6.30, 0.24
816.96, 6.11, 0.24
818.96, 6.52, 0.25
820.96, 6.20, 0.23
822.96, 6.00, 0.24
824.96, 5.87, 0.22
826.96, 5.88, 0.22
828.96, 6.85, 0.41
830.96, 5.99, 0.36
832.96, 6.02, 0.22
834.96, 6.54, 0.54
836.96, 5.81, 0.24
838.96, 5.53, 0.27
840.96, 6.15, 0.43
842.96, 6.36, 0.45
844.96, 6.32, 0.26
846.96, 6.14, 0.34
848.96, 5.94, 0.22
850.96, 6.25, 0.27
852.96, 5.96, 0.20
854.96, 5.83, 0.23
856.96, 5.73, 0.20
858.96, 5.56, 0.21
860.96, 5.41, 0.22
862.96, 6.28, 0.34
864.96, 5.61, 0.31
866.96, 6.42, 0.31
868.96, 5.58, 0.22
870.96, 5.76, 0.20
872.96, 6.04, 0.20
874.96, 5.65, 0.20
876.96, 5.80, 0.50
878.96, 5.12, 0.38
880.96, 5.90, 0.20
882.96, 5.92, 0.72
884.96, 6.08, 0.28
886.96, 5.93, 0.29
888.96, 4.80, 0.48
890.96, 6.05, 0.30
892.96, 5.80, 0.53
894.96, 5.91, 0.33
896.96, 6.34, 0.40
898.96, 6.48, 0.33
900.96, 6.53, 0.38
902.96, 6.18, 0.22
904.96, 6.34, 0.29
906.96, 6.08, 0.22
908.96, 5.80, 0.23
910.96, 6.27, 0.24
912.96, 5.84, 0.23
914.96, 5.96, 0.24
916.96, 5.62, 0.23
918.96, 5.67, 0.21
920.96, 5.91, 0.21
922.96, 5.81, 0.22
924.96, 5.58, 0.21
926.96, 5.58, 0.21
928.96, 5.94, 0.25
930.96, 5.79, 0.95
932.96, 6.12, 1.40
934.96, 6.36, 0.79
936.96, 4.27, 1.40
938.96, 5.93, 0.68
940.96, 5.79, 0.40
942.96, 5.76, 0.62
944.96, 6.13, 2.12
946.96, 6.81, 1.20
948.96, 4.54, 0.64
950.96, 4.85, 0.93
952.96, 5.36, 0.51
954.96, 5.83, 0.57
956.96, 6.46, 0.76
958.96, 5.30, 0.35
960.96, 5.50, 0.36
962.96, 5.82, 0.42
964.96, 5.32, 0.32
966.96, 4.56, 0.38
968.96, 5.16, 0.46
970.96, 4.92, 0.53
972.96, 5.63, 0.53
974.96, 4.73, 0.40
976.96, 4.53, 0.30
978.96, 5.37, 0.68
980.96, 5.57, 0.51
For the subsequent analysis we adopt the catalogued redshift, 0.116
